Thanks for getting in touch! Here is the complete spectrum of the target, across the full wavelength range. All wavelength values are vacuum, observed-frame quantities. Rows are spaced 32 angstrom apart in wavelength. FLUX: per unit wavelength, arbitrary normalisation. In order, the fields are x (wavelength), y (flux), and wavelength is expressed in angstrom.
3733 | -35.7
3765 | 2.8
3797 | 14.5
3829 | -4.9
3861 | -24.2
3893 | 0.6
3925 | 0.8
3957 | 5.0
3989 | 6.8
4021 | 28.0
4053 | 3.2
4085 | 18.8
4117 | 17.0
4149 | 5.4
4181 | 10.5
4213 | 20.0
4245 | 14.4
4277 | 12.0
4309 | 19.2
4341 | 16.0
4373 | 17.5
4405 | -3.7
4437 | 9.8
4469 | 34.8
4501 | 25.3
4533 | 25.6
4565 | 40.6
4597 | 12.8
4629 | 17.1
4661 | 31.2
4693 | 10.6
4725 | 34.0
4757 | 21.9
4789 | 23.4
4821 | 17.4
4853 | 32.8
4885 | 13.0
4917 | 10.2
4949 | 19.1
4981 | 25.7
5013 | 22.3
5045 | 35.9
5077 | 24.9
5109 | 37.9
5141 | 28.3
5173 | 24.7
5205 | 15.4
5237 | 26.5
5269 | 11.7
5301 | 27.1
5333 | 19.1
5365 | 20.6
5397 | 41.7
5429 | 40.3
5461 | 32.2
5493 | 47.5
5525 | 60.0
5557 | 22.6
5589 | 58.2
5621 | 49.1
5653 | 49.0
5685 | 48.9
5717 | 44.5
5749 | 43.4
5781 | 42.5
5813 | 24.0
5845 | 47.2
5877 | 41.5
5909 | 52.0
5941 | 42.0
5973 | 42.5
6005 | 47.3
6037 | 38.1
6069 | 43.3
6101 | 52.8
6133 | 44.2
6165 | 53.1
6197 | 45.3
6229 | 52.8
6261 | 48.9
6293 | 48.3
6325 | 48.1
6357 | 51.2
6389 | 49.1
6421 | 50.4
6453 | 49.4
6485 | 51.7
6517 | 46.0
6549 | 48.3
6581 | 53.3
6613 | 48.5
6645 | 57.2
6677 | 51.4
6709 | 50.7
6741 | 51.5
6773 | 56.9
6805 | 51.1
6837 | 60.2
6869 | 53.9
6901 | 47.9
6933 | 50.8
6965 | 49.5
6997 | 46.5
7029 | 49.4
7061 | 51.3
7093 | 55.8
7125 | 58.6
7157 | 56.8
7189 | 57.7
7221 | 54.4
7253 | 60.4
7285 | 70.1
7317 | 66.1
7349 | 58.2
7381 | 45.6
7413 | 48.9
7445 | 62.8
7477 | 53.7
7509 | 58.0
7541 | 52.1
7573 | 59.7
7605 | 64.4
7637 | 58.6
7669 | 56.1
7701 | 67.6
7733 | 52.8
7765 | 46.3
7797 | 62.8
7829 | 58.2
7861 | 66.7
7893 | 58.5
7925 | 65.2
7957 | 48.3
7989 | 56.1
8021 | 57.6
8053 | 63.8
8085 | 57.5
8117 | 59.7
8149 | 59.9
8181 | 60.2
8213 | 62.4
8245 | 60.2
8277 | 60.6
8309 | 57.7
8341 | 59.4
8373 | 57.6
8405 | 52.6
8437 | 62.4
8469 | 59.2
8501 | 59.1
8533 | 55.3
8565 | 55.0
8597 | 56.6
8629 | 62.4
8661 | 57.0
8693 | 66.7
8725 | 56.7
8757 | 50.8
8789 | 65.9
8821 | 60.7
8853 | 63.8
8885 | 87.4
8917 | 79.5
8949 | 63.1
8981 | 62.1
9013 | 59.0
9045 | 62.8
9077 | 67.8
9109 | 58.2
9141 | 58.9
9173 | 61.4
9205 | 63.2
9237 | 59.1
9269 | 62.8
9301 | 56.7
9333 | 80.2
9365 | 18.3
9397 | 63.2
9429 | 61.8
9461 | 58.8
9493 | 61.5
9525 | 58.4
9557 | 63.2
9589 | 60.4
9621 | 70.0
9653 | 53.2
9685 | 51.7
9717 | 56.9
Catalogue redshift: 0.35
